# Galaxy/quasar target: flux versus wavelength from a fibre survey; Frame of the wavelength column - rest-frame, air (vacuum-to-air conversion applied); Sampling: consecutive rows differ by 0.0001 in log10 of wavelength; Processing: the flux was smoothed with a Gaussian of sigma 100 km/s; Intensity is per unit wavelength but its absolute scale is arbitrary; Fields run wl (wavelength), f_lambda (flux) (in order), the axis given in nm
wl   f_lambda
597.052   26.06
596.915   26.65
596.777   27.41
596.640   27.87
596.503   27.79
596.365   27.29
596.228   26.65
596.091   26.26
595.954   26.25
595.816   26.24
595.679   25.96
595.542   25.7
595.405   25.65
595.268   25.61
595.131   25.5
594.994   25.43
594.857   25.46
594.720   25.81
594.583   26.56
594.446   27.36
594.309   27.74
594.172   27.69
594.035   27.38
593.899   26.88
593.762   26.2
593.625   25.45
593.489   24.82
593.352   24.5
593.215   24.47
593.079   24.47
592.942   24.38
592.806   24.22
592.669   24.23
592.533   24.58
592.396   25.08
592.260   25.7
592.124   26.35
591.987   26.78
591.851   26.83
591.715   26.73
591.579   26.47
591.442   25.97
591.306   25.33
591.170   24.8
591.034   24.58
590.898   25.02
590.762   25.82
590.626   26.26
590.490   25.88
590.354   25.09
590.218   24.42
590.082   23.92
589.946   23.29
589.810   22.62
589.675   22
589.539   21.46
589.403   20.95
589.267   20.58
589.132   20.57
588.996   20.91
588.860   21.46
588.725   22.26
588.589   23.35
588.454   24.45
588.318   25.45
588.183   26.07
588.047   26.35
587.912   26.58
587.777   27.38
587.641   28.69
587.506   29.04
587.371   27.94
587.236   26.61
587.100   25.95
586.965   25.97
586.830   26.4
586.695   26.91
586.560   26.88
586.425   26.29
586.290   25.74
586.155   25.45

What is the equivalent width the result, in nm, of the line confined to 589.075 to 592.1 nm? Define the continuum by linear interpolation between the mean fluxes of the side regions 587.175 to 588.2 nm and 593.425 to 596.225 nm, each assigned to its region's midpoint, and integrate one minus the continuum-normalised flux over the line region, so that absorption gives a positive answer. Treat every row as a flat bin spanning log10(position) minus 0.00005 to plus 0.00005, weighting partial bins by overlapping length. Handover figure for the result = 0.284 nm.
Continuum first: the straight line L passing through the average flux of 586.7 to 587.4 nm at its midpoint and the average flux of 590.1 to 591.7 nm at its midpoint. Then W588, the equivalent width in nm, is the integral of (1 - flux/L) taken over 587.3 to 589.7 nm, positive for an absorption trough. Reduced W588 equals 0.174 nm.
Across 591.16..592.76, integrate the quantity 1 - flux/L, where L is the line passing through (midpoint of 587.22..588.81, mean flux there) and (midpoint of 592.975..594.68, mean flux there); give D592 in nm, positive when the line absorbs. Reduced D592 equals 0.02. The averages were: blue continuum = 26.1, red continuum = 26.1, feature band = 25.7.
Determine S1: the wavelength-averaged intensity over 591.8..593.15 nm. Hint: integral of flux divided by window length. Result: 25.2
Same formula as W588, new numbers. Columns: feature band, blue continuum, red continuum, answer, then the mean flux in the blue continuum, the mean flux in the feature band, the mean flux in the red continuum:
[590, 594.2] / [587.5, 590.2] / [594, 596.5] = -0.06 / 23.8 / 25.5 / 26.4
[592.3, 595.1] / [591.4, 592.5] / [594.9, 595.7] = 0.03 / 26.2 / 25.6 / 25.6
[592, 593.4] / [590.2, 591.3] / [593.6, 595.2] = 0.06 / 25.3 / 24.9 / 26.5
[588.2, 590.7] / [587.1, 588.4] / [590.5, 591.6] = 0.30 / 27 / 23.1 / 25.5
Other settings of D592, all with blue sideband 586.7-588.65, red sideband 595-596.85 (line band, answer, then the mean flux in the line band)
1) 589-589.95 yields 0.18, 21.5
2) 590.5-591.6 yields 0.04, 25.5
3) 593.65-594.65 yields -0.02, 27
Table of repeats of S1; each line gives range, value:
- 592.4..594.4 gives 25.5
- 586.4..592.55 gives 25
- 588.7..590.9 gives 23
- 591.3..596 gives 25.8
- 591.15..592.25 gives 26.2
